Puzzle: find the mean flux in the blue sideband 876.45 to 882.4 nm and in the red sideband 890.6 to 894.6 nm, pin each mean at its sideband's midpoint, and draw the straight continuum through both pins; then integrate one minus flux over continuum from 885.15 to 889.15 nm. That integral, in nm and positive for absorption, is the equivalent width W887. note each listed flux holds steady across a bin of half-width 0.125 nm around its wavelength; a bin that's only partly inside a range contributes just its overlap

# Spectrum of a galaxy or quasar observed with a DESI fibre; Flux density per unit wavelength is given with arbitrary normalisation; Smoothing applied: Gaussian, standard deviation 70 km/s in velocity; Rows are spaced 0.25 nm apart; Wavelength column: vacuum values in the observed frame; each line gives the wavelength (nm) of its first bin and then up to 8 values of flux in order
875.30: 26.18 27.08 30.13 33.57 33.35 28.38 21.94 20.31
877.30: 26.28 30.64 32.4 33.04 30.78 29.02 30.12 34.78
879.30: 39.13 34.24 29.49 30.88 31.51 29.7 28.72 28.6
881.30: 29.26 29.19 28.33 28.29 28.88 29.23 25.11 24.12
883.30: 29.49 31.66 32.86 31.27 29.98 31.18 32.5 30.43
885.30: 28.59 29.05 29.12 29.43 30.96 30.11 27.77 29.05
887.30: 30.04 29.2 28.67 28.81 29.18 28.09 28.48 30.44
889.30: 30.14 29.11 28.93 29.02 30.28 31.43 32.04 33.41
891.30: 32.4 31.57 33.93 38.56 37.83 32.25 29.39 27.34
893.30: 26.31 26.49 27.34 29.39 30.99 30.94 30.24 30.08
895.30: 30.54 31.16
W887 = 0.19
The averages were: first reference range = 29.8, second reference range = 31.3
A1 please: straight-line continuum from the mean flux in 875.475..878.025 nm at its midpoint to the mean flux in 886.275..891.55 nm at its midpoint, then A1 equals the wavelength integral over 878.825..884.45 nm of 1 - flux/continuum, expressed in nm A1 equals -0.21 nm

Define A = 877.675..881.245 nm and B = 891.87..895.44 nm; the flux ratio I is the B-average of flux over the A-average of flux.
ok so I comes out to 1.0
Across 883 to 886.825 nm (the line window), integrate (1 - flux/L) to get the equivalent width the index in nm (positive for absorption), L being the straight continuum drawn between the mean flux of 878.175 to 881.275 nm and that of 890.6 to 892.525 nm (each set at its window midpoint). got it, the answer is 0.29 nm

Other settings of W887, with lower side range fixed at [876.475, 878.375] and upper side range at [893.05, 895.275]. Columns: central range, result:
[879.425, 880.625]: -0.14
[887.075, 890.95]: -0.13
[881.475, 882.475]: -0.02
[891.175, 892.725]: -0.29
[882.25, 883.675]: 0.01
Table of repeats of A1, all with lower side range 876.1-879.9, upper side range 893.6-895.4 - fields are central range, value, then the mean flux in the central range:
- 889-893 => -0.263 nm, 31.9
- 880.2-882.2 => 0.070 nm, 29.2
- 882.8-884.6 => 0.027 nm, 29.7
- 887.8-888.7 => 0.039 nm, 28.7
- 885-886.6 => 0.024 nm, 29.6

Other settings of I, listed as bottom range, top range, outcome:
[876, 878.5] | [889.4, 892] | 1.09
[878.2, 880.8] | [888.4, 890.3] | 0.92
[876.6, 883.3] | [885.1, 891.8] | 1.02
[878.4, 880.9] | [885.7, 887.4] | 0.93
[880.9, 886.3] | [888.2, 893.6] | 1.05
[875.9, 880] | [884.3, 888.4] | 0.97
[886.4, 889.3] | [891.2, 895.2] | 1.06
